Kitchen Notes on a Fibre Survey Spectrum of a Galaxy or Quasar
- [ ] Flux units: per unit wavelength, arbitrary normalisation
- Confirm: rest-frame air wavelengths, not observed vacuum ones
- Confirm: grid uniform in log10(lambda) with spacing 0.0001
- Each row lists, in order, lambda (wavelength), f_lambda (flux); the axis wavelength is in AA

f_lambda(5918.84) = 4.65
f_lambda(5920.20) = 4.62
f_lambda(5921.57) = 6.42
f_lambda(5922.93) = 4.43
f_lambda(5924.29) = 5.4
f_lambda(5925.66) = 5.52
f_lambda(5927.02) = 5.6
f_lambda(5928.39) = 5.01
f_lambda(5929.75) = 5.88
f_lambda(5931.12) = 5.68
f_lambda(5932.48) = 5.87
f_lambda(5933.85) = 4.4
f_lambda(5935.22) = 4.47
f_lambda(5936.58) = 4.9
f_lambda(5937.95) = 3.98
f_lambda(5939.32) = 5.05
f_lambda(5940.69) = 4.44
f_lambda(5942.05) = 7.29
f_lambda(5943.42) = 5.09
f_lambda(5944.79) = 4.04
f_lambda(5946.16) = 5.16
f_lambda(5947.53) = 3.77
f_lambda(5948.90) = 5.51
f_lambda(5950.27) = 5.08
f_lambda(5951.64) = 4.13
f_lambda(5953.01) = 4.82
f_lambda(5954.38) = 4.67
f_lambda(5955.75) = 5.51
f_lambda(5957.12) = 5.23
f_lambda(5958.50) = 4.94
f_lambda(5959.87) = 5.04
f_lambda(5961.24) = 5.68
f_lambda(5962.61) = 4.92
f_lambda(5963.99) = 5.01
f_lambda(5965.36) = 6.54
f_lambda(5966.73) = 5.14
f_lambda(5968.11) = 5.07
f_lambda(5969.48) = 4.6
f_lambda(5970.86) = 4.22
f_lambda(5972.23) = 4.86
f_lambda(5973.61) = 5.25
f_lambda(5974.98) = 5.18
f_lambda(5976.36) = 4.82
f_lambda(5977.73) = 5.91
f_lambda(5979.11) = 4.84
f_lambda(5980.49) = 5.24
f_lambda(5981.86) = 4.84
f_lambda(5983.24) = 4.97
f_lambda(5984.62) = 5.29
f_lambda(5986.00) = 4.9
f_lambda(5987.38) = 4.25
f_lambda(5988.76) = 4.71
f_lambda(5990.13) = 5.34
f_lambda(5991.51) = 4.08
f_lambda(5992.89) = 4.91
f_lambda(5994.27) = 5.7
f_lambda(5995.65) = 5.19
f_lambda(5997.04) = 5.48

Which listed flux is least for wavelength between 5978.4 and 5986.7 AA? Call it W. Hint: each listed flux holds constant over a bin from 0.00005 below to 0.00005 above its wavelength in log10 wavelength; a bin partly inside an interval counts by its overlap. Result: 4.84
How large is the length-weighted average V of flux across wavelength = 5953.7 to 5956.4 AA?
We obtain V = 5.09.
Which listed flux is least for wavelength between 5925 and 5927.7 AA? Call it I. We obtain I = 5.52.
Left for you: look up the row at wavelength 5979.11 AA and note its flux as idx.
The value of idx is 4.84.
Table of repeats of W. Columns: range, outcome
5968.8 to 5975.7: 4.22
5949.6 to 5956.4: 4.13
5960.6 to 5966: 4.92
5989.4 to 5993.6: 4.08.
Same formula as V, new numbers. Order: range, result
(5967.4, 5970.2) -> 4.82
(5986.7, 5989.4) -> 4.47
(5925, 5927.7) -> 5.57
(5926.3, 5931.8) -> 5.55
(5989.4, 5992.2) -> 4.72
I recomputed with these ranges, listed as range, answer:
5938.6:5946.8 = 4.04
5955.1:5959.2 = 4.94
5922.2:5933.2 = 4.43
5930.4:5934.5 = 4.4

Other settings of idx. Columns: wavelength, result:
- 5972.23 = 4.86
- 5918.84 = 4.65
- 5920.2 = 4.62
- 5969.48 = 4.6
